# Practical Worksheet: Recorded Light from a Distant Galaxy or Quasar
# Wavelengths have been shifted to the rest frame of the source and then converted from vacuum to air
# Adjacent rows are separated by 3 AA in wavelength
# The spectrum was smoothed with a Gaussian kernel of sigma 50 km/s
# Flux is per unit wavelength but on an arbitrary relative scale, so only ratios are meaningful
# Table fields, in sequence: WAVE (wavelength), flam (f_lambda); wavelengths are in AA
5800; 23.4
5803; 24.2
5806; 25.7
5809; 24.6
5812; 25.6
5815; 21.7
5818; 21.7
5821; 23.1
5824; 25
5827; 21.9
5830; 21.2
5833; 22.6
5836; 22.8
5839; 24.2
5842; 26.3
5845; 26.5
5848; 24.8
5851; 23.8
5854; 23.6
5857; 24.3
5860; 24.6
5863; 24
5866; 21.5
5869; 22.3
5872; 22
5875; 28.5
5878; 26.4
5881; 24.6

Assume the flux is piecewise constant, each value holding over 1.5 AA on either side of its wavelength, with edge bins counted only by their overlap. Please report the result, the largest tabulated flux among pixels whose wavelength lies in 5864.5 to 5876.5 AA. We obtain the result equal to 28.5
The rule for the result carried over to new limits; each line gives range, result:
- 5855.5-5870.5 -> 24.6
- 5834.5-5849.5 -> 26.5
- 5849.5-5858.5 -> 24.3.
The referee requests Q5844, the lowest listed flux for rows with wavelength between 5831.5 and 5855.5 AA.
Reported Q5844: 22.6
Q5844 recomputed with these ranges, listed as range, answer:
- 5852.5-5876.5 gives 21.5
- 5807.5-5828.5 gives 21.7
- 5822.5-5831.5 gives 21.2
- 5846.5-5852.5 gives 23.8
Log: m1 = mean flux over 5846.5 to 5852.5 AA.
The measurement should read 24.3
